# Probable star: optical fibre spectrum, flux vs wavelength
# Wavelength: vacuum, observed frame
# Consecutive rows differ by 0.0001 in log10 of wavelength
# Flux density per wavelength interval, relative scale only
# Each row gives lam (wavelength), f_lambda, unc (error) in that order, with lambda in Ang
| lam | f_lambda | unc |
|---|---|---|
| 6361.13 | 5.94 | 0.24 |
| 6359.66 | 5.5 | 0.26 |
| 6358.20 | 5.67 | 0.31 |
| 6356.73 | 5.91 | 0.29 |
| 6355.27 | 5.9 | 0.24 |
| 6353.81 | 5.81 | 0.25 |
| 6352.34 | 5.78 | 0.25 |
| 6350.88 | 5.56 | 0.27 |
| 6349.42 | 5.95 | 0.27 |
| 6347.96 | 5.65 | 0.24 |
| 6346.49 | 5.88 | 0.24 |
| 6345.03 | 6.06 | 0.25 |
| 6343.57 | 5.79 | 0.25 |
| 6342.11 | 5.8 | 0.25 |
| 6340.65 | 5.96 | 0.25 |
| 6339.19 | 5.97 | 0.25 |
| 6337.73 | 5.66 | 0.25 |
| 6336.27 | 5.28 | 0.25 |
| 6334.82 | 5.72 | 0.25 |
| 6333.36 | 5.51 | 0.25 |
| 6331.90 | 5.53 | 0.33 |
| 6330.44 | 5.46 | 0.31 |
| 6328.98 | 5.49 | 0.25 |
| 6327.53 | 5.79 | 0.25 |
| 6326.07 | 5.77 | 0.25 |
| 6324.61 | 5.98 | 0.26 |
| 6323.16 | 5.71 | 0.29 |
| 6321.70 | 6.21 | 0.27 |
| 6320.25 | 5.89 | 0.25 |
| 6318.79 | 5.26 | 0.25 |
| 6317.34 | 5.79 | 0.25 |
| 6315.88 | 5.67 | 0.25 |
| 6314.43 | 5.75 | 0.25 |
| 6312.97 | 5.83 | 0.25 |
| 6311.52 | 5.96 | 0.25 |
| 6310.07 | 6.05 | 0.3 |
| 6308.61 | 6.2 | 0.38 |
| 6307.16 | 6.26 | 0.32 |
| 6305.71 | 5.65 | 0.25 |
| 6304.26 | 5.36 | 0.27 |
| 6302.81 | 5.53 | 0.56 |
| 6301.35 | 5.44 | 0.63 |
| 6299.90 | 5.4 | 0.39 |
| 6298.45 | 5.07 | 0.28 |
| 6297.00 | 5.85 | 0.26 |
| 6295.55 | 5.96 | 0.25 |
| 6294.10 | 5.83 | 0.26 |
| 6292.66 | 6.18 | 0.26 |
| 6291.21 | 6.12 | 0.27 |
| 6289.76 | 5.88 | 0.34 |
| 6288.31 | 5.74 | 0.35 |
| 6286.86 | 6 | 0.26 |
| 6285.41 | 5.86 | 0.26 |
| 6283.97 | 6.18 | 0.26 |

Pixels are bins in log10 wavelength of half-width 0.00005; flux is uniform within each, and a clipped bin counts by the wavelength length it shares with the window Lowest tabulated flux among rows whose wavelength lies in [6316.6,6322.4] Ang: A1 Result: 5.26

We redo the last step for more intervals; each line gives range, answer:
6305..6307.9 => 5.65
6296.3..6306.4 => 5.07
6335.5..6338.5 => 5.28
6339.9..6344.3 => 5.79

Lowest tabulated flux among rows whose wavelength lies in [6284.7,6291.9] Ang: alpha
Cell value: 5.74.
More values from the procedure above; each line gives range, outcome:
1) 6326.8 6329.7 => 5.49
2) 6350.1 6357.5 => 5.56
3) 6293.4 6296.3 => 5.83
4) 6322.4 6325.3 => 5.71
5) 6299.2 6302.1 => 5.4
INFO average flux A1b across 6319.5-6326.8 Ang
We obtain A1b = 5.91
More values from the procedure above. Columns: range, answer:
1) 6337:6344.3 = 5.84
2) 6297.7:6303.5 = 5.35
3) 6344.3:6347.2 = 5.97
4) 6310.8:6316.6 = 5.8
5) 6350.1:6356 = 5.77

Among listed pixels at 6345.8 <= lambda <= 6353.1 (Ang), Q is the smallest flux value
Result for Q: 5.56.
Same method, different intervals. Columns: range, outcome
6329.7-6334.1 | 5.46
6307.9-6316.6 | 5.67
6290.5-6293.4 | 6.12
